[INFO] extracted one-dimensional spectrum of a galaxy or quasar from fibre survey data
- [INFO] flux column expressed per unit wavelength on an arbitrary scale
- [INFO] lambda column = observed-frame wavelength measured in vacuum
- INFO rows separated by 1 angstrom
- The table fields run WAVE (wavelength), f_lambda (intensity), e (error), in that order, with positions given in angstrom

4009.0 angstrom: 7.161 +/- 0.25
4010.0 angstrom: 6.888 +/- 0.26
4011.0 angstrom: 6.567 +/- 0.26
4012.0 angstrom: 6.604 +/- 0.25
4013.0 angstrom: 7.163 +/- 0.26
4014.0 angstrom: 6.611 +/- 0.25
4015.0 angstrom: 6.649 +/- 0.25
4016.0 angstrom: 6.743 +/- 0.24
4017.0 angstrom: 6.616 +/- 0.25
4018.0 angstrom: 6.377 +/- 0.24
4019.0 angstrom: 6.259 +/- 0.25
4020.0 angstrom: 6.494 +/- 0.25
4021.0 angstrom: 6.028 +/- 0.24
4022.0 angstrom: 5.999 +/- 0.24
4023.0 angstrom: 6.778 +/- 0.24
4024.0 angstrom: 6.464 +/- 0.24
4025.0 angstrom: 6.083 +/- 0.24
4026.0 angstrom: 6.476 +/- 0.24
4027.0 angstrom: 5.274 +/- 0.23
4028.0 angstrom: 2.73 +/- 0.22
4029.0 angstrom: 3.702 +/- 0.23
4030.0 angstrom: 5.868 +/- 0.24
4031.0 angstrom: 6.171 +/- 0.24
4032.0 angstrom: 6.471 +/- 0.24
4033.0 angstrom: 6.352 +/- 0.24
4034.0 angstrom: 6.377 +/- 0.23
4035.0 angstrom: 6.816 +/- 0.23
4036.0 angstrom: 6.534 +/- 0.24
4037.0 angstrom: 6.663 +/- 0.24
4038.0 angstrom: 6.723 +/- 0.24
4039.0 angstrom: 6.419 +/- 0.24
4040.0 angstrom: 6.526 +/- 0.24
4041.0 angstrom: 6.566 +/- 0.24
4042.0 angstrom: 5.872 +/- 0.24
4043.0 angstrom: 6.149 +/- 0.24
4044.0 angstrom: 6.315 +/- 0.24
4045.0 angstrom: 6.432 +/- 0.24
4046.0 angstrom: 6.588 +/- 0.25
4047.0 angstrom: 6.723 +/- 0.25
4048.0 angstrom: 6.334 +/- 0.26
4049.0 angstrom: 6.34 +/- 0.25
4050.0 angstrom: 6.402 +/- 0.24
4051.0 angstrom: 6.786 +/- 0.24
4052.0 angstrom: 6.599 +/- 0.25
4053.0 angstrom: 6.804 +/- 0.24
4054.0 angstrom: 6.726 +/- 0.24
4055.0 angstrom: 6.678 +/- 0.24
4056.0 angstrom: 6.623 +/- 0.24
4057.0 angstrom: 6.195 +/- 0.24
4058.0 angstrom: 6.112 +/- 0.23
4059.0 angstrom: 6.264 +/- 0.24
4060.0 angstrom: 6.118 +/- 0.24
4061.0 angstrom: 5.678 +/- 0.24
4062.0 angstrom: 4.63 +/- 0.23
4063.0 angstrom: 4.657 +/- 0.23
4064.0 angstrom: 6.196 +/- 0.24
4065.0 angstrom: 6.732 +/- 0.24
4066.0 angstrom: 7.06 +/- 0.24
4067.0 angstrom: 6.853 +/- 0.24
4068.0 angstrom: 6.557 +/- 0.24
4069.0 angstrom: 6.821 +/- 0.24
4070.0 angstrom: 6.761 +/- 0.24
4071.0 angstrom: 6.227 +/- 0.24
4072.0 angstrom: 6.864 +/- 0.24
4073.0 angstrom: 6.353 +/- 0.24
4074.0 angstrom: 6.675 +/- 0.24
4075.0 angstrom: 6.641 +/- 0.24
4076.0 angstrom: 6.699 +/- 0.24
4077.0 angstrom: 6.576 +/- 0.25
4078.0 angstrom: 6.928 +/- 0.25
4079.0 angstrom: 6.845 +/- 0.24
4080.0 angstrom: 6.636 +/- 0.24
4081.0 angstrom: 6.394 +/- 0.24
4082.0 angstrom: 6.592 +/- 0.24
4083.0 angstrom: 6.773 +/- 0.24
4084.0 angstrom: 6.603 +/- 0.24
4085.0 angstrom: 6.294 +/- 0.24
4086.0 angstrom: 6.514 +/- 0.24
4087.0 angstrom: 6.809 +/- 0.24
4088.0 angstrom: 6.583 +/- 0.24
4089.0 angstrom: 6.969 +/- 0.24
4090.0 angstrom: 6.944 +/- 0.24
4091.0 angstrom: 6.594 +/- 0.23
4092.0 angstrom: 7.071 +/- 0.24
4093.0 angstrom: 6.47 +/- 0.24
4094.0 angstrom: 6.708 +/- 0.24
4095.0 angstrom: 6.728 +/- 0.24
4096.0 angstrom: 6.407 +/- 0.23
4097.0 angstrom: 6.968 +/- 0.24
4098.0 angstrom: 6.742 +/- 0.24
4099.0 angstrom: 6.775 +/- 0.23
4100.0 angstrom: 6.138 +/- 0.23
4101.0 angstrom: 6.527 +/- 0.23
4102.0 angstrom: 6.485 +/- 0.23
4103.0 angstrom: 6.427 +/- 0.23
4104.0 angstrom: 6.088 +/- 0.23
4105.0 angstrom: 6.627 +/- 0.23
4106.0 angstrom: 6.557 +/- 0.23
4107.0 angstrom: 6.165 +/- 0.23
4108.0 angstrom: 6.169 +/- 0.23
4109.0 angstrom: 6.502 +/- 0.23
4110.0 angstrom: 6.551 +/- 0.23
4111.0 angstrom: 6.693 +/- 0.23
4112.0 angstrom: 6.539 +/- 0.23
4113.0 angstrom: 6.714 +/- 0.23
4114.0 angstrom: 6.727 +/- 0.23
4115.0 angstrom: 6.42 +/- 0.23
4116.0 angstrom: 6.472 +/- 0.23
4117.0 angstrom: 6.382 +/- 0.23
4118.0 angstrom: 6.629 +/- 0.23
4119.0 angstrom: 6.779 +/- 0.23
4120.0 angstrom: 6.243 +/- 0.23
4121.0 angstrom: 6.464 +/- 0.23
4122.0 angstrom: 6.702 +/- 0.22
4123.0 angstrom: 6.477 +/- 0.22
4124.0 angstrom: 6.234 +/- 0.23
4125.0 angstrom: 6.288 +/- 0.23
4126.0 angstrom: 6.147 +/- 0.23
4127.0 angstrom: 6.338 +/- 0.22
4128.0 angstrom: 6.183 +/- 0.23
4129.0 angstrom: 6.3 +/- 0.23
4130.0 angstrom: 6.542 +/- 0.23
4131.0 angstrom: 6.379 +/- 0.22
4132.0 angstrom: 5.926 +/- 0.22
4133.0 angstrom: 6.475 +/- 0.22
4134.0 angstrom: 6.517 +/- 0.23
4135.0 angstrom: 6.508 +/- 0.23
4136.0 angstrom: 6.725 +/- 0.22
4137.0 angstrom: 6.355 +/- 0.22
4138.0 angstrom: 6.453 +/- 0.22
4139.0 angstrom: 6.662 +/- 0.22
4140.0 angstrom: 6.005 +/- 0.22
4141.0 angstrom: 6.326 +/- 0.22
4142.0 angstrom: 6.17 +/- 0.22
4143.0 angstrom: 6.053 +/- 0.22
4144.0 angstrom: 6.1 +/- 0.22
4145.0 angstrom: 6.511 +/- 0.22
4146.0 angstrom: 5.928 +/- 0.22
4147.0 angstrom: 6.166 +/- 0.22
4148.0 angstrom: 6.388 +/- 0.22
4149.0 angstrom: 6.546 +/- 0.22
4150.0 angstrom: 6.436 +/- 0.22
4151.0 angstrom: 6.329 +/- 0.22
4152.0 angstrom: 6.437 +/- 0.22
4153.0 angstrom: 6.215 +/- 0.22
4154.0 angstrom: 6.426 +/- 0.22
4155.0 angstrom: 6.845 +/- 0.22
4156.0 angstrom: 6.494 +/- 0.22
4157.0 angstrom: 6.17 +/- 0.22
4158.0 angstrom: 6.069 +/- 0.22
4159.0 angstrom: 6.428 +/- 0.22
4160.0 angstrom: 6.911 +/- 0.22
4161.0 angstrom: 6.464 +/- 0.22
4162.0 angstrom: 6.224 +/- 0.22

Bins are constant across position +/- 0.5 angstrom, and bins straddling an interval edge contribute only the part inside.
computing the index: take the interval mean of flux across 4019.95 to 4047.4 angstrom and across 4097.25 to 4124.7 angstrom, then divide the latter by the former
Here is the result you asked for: 1.06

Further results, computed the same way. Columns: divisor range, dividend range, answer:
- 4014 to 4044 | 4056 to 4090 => 1.05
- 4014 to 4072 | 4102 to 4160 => 1.02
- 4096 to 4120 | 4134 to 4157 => 0.98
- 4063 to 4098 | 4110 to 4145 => 0.97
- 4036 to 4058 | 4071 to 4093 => 1.03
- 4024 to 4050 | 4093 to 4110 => 1.06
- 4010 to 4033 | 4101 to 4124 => 1.06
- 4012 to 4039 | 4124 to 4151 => 1.02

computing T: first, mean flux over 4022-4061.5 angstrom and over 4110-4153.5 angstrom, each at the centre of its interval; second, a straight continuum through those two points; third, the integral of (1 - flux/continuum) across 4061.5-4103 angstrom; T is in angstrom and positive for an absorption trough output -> -1.7 angstrom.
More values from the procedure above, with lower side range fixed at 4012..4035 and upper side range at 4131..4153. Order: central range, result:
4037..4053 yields -0.84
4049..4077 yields -0.99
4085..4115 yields -1.60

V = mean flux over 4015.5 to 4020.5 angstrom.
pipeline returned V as 6.5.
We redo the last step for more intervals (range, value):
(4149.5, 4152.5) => 6.4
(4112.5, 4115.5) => 6.62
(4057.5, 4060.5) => 6.16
